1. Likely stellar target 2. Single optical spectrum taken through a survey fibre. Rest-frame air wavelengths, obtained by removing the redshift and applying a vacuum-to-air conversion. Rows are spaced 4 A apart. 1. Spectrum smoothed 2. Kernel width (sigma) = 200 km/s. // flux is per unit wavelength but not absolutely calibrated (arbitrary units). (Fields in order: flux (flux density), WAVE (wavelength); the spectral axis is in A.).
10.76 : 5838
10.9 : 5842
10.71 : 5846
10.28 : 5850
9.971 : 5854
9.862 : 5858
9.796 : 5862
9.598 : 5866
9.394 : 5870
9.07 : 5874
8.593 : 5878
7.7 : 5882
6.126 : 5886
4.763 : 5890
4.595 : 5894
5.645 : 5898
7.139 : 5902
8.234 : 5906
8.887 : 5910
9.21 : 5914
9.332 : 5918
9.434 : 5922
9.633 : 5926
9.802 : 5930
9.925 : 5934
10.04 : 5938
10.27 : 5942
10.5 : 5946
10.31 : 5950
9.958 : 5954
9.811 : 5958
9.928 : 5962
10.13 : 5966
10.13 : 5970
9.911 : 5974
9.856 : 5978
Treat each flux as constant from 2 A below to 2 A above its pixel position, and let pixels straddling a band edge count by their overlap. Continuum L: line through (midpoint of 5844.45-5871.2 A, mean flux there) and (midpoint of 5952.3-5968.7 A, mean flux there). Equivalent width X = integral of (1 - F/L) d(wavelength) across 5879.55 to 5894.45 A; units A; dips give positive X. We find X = 5.9 A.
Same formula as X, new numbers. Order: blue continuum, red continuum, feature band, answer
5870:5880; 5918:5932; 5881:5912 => 8.83 A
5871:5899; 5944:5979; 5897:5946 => -4.19 A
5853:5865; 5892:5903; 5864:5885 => -1.47 A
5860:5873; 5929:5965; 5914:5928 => 0.67 A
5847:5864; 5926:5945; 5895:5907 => 3.96 A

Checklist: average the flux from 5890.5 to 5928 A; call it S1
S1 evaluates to 7.88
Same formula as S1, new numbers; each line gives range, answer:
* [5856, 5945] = 8.52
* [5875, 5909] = 6.74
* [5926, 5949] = 10.1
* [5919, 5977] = 9.97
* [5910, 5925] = 9.29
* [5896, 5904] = 6.39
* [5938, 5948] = 10.3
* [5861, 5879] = 9.3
